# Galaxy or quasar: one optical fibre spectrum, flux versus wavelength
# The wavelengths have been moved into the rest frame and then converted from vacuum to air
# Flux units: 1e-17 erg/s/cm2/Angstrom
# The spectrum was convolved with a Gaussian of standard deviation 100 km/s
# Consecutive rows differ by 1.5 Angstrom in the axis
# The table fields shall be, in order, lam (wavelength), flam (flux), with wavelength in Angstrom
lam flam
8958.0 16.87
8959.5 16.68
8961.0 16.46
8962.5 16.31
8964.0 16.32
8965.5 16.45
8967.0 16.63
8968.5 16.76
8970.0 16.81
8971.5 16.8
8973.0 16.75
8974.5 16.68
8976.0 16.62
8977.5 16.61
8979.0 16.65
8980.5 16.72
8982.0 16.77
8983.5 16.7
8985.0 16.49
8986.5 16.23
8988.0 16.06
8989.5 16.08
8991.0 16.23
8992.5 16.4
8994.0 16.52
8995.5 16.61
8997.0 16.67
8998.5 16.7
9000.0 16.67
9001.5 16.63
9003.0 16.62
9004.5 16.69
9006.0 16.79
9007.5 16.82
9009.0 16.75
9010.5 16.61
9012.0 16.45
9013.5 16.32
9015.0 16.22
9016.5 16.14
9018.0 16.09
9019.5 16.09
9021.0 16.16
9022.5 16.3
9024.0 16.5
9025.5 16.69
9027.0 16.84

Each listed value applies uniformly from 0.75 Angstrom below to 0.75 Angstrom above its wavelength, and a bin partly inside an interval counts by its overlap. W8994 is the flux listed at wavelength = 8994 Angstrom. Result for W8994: 16.52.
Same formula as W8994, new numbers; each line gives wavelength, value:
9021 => 16.16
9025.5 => 16.69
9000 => 16.67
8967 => 16.63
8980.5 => 16.72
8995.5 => 16.61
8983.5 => 16.7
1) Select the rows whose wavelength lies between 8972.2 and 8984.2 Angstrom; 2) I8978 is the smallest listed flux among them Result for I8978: 16.61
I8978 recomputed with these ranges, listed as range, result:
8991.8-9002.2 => 16.4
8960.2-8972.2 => 16.31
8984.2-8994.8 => 16.06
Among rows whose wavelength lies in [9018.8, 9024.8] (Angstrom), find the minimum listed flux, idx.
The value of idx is 16.09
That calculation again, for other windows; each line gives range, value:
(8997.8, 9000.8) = 16.67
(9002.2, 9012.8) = 16.45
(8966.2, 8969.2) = 16.63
